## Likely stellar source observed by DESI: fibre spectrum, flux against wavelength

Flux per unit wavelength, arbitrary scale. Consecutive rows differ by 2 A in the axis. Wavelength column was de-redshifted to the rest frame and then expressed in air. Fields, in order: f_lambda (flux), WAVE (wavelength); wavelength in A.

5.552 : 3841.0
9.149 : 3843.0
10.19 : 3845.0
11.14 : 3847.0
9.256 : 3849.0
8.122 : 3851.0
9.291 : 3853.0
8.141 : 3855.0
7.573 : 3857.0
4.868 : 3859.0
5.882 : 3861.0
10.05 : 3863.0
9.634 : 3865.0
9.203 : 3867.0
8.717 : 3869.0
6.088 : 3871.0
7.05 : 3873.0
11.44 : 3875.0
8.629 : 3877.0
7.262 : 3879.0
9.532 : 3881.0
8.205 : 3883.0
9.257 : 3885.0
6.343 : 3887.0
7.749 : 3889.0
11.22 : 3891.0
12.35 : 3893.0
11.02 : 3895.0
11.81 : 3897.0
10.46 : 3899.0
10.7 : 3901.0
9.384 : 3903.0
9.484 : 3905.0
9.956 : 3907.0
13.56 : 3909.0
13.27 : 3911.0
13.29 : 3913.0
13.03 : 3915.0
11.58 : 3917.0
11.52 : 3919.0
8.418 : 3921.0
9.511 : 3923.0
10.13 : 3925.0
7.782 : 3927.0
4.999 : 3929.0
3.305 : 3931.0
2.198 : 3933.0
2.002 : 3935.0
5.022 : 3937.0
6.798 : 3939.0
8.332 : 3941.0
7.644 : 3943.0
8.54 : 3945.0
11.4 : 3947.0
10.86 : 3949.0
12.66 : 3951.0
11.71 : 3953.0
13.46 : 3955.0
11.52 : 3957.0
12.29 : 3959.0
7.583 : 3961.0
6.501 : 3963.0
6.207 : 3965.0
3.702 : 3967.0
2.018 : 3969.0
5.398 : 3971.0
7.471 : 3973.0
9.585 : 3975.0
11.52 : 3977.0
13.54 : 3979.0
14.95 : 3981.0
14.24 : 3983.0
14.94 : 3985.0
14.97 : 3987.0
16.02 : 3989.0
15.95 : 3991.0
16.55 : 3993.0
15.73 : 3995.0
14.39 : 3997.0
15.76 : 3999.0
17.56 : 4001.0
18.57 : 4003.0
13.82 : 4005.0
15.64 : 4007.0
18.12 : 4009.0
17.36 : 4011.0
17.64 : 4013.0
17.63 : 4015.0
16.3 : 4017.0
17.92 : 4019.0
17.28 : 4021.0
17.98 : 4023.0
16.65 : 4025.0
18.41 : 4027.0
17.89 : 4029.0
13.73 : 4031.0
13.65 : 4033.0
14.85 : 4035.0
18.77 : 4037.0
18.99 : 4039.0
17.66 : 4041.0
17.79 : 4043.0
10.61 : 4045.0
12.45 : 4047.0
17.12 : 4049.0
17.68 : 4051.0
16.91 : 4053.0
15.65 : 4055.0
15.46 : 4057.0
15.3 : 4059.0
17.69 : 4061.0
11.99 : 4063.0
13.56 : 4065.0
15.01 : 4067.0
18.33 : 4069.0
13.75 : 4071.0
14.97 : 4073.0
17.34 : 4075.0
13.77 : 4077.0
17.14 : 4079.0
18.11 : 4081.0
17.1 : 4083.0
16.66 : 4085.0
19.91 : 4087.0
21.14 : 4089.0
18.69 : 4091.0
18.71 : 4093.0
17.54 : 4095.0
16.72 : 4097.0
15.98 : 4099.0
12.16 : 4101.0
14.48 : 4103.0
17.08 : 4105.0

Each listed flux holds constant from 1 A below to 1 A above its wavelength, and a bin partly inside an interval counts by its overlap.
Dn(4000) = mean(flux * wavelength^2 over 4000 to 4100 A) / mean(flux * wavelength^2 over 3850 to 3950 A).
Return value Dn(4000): 2.02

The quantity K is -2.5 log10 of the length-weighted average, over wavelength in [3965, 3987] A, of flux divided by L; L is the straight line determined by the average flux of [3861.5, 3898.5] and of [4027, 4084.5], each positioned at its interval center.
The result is 0.30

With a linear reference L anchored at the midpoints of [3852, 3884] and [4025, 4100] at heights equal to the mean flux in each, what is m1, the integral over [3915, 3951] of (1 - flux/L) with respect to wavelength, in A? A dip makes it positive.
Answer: 9.8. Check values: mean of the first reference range 8.22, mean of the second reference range 16.4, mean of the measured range 7.94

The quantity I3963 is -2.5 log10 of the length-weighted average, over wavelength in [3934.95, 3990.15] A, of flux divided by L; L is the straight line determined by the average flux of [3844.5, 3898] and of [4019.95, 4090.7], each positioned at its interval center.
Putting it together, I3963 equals 0.28 mag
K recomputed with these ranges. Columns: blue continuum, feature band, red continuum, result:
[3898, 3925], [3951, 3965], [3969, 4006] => 0.21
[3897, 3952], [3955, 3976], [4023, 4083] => 0.44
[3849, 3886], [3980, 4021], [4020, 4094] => -0.16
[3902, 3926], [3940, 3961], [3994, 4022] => 0.24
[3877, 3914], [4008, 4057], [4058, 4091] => -0.11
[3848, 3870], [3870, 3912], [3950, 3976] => -0.17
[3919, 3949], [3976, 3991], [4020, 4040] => -0.19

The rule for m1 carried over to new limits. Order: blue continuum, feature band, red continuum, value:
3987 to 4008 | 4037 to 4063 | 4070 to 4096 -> 1.1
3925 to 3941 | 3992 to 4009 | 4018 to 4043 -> -3.5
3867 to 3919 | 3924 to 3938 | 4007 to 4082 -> 7.9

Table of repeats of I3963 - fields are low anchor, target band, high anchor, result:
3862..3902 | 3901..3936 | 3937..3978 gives 0.00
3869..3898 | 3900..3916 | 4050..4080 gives -0.16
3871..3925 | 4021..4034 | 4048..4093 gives -0.10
